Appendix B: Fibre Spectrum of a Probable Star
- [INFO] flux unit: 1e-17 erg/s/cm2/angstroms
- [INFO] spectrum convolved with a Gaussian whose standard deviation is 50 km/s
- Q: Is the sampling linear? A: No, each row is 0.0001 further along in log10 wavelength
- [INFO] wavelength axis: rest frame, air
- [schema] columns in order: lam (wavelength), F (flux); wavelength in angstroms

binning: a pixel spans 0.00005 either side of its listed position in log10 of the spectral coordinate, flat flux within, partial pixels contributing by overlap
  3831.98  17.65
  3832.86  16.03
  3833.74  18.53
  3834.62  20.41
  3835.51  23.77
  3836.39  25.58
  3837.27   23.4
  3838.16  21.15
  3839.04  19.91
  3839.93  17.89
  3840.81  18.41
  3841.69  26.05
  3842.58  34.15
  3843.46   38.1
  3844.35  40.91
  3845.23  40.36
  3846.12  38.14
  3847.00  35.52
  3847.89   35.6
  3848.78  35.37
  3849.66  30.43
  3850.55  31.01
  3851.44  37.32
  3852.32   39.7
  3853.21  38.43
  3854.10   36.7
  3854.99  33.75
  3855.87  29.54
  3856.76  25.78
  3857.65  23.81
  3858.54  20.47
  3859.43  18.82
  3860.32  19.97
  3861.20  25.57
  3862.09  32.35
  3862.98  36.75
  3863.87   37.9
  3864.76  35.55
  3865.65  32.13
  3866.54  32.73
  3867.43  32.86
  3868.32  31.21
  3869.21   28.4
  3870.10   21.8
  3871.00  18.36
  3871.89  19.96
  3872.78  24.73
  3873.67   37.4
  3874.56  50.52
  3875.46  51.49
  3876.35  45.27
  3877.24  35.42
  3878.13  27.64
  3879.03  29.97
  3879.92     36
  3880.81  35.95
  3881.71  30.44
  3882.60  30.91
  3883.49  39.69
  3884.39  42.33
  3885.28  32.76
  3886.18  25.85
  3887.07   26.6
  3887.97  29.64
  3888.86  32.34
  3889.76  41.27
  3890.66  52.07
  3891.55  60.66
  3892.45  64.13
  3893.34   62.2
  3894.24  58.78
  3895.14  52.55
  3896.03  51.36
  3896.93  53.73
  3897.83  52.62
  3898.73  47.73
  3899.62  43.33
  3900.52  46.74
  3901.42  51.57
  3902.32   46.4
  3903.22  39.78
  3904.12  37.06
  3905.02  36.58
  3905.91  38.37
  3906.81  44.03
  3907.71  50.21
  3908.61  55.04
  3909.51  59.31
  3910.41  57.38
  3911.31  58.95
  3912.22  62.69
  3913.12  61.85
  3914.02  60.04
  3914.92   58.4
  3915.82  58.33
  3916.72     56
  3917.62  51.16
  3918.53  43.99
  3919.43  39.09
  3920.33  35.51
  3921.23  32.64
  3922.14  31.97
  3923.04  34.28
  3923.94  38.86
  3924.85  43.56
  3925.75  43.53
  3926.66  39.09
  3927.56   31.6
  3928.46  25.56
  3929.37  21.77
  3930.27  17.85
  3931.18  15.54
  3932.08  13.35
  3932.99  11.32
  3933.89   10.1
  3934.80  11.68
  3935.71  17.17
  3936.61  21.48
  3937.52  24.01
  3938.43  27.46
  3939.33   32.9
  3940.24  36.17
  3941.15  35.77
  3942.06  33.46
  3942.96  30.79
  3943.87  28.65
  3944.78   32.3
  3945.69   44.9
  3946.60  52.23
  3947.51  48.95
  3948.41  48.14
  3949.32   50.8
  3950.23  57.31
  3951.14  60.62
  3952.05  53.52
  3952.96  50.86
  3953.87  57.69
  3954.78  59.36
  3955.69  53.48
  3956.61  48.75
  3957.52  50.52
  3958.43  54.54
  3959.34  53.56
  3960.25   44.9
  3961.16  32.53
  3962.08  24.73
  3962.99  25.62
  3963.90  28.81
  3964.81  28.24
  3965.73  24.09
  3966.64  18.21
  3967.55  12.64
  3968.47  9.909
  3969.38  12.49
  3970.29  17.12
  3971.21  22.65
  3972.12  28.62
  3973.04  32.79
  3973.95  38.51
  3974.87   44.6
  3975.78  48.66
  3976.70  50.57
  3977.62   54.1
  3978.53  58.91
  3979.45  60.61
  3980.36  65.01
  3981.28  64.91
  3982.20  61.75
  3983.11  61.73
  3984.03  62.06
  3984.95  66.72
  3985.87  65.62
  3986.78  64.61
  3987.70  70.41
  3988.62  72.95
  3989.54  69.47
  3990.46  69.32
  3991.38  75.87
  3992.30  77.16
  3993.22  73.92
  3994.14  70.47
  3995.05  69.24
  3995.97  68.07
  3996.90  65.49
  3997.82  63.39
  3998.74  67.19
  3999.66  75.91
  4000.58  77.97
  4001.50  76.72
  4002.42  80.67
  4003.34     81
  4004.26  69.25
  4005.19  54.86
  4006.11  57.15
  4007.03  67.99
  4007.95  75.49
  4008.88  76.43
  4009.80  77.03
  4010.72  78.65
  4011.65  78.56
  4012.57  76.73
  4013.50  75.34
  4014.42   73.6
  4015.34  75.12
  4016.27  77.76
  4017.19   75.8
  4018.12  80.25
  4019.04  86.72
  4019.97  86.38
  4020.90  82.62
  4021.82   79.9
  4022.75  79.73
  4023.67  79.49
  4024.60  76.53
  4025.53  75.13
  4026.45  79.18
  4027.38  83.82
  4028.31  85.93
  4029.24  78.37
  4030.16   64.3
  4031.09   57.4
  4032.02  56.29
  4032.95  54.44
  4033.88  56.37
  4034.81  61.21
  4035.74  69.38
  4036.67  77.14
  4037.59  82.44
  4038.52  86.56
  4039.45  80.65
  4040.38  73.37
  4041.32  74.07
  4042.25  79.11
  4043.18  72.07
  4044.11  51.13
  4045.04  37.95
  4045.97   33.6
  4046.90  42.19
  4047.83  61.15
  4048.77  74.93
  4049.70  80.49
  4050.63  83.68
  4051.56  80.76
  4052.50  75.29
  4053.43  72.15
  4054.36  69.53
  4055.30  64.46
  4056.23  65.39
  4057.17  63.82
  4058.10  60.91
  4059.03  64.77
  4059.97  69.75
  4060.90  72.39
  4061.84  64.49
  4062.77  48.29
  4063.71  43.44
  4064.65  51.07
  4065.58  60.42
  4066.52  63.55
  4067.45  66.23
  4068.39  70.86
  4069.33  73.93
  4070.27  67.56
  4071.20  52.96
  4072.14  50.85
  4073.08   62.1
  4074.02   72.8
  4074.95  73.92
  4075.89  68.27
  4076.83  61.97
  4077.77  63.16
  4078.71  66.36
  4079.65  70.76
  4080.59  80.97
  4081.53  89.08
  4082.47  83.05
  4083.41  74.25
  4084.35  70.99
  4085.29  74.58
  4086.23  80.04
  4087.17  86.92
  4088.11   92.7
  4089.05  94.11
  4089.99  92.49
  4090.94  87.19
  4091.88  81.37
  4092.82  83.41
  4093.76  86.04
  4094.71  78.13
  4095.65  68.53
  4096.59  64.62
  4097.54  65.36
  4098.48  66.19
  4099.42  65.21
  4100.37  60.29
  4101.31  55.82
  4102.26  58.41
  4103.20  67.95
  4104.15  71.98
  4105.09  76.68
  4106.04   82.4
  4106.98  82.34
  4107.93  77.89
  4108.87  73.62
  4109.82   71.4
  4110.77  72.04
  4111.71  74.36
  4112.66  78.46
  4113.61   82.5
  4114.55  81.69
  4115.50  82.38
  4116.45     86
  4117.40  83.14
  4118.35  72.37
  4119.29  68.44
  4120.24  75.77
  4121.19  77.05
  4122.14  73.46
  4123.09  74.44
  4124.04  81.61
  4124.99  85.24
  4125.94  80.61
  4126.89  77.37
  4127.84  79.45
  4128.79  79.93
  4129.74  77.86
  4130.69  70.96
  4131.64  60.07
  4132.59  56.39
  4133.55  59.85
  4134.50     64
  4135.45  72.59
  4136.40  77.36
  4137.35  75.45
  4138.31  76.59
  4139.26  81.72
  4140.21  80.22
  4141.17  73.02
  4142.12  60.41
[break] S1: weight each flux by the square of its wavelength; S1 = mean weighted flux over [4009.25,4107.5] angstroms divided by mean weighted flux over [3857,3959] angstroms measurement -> 1.95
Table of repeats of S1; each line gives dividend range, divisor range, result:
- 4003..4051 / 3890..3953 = 1.80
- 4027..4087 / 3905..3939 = 1.91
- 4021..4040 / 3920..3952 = 2.34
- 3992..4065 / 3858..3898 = 2.07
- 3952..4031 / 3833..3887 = 2.11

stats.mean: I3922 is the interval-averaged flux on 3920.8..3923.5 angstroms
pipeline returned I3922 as 33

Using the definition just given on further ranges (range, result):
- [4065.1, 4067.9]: 63.5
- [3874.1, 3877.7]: 45.6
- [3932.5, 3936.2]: 12.7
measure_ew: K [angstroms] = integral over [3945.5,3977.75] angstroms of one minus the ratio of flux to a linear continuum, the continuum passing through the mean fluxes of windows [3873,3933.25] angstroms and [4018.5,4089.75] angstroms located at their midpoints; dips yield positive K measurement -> 7.8 angstroms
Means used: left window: 42.3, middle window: 39.9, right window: 70.1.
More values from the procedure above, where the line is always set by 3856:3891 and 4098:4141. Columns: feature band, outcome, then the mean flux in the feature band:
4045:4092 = -2.6 angstroms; 69.1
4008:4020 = -4.7 angstroms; 77.9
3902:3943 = 2.2 angstroms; 37.7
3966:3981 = 4.0 angstroms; 36.2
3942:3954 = -0.5 angstroms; 46.6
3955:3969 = 3.7 angstroms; 34.3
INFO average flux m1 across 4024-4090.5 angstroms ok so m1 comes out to 69.3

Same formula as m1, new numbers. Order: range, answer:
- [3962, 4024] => 60.9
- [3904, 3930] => 45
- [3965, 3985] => 41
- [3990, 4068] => 70.3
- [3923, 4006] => 46.2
